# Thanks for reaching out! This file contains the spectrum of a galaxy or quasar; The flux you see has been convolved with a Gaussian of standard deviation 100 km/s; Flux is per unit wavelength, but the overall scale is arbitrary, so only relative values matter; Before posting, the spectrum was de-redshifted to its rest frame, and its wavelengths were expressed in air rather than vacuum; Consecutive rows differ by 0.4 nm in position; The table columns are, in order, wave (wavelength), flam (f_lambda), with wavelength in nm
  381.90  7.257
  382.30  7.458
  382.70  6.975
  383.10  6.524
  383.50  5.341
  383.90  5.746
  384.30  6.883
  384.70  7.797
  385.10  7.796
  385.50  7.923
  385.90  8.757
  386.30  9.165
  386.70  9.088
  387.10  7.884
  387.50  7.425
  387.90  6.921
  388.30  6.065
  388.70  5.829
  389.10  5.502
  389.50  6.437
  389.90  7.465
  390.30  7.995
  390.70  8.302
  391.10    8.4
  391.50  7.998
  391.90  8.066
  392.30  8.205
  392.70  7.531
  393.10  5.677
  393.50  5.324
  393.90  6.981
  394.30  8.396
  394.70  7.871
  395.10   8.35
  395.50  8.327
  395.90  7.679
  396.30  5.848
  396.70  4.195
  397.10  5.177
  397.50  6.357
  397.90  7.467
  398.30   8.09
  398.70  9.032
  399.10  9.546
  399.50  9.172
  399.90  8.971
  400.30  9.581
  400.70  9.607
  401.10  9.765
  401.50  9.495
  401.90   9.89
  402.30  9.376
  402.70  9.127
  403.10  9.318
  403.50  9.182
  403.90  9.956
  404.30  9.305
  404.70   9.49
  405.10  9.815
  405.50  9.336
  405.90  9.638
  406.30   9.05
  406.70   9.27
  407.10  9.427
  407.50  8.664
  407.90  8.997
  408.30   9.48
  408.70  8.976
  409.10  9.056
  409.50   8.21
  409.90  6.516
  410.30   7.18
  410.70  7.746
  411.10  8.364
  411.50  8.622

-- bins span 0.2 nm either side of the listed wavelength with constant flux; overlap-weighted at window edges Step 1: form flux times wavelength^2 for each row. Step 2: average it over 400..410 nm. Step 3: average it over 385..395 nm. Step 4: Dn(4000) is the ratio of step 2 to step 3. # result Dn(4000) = 1.33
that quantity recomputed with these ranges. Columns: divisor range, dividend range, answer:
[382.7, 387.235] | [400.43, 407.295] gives 1.39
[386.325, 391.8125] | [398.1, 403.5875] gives 1.33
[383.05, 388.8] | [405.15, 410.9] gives 1.33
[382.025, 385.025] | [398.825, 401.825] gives 1.53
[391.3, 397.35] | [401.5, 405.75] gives 1.41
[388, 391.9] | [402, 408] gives 1.41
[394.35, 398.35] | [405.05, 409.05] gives 1.40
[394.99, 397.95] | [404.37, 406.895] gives 1.50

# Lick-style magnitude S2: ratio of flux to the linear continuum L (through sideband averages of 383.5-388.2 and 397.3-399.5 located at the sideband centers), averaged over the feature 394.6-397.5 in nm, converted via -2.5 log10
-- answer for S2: 0.20 mag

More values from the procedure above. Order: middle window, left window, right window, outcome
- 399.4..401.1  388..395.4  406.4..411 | -0.19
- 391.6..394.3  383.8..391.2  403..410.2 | 0.12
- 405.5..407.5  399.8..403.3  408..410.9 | -0.07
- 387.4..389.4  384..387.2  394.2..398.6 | 0.24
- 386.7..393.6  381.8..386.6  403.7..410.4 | 0.08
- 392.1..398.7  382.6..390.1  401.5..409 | 0.17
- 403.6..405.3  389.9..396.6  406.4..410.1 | -0.14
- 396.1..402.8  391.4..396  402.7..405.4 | 0.05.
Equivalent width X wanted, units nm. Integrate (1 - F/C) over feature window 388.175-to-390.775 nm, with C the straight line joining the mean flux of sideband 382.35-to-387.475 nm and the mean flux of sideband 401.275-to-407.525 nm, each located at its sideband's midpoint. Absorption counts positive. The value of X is 0.39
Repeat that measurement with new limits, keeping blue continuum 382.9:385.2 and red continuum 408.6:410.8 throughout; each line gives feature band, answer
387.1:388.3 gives -0.05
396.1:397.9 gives 0.41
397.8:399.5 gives -0.30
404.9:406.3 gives -0.33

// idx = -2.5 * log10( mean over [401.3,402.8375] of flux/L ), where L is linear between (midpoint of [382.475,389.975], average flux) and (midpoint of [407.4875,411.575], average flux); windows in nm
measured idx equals -0.19 mag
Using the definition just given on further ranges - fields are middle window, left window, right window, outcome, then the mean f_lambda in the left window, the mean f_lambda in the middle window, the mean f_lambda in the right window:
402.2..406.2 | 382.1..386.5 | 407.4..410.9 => -0.166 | 7.31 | 9.45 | 8.3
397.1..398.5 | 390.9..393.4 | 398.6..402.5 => 0.253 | 7.55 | 7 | 9.45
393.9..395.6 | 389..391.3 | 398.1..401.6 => 0.028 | 7.43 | 8.08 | 9.24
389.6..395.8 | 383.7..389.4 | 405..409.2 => 0.035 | 7.33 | 7.64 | 9.24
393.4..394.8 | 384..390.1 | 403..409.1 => 0.124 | 7.37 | 7.22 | 9.32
